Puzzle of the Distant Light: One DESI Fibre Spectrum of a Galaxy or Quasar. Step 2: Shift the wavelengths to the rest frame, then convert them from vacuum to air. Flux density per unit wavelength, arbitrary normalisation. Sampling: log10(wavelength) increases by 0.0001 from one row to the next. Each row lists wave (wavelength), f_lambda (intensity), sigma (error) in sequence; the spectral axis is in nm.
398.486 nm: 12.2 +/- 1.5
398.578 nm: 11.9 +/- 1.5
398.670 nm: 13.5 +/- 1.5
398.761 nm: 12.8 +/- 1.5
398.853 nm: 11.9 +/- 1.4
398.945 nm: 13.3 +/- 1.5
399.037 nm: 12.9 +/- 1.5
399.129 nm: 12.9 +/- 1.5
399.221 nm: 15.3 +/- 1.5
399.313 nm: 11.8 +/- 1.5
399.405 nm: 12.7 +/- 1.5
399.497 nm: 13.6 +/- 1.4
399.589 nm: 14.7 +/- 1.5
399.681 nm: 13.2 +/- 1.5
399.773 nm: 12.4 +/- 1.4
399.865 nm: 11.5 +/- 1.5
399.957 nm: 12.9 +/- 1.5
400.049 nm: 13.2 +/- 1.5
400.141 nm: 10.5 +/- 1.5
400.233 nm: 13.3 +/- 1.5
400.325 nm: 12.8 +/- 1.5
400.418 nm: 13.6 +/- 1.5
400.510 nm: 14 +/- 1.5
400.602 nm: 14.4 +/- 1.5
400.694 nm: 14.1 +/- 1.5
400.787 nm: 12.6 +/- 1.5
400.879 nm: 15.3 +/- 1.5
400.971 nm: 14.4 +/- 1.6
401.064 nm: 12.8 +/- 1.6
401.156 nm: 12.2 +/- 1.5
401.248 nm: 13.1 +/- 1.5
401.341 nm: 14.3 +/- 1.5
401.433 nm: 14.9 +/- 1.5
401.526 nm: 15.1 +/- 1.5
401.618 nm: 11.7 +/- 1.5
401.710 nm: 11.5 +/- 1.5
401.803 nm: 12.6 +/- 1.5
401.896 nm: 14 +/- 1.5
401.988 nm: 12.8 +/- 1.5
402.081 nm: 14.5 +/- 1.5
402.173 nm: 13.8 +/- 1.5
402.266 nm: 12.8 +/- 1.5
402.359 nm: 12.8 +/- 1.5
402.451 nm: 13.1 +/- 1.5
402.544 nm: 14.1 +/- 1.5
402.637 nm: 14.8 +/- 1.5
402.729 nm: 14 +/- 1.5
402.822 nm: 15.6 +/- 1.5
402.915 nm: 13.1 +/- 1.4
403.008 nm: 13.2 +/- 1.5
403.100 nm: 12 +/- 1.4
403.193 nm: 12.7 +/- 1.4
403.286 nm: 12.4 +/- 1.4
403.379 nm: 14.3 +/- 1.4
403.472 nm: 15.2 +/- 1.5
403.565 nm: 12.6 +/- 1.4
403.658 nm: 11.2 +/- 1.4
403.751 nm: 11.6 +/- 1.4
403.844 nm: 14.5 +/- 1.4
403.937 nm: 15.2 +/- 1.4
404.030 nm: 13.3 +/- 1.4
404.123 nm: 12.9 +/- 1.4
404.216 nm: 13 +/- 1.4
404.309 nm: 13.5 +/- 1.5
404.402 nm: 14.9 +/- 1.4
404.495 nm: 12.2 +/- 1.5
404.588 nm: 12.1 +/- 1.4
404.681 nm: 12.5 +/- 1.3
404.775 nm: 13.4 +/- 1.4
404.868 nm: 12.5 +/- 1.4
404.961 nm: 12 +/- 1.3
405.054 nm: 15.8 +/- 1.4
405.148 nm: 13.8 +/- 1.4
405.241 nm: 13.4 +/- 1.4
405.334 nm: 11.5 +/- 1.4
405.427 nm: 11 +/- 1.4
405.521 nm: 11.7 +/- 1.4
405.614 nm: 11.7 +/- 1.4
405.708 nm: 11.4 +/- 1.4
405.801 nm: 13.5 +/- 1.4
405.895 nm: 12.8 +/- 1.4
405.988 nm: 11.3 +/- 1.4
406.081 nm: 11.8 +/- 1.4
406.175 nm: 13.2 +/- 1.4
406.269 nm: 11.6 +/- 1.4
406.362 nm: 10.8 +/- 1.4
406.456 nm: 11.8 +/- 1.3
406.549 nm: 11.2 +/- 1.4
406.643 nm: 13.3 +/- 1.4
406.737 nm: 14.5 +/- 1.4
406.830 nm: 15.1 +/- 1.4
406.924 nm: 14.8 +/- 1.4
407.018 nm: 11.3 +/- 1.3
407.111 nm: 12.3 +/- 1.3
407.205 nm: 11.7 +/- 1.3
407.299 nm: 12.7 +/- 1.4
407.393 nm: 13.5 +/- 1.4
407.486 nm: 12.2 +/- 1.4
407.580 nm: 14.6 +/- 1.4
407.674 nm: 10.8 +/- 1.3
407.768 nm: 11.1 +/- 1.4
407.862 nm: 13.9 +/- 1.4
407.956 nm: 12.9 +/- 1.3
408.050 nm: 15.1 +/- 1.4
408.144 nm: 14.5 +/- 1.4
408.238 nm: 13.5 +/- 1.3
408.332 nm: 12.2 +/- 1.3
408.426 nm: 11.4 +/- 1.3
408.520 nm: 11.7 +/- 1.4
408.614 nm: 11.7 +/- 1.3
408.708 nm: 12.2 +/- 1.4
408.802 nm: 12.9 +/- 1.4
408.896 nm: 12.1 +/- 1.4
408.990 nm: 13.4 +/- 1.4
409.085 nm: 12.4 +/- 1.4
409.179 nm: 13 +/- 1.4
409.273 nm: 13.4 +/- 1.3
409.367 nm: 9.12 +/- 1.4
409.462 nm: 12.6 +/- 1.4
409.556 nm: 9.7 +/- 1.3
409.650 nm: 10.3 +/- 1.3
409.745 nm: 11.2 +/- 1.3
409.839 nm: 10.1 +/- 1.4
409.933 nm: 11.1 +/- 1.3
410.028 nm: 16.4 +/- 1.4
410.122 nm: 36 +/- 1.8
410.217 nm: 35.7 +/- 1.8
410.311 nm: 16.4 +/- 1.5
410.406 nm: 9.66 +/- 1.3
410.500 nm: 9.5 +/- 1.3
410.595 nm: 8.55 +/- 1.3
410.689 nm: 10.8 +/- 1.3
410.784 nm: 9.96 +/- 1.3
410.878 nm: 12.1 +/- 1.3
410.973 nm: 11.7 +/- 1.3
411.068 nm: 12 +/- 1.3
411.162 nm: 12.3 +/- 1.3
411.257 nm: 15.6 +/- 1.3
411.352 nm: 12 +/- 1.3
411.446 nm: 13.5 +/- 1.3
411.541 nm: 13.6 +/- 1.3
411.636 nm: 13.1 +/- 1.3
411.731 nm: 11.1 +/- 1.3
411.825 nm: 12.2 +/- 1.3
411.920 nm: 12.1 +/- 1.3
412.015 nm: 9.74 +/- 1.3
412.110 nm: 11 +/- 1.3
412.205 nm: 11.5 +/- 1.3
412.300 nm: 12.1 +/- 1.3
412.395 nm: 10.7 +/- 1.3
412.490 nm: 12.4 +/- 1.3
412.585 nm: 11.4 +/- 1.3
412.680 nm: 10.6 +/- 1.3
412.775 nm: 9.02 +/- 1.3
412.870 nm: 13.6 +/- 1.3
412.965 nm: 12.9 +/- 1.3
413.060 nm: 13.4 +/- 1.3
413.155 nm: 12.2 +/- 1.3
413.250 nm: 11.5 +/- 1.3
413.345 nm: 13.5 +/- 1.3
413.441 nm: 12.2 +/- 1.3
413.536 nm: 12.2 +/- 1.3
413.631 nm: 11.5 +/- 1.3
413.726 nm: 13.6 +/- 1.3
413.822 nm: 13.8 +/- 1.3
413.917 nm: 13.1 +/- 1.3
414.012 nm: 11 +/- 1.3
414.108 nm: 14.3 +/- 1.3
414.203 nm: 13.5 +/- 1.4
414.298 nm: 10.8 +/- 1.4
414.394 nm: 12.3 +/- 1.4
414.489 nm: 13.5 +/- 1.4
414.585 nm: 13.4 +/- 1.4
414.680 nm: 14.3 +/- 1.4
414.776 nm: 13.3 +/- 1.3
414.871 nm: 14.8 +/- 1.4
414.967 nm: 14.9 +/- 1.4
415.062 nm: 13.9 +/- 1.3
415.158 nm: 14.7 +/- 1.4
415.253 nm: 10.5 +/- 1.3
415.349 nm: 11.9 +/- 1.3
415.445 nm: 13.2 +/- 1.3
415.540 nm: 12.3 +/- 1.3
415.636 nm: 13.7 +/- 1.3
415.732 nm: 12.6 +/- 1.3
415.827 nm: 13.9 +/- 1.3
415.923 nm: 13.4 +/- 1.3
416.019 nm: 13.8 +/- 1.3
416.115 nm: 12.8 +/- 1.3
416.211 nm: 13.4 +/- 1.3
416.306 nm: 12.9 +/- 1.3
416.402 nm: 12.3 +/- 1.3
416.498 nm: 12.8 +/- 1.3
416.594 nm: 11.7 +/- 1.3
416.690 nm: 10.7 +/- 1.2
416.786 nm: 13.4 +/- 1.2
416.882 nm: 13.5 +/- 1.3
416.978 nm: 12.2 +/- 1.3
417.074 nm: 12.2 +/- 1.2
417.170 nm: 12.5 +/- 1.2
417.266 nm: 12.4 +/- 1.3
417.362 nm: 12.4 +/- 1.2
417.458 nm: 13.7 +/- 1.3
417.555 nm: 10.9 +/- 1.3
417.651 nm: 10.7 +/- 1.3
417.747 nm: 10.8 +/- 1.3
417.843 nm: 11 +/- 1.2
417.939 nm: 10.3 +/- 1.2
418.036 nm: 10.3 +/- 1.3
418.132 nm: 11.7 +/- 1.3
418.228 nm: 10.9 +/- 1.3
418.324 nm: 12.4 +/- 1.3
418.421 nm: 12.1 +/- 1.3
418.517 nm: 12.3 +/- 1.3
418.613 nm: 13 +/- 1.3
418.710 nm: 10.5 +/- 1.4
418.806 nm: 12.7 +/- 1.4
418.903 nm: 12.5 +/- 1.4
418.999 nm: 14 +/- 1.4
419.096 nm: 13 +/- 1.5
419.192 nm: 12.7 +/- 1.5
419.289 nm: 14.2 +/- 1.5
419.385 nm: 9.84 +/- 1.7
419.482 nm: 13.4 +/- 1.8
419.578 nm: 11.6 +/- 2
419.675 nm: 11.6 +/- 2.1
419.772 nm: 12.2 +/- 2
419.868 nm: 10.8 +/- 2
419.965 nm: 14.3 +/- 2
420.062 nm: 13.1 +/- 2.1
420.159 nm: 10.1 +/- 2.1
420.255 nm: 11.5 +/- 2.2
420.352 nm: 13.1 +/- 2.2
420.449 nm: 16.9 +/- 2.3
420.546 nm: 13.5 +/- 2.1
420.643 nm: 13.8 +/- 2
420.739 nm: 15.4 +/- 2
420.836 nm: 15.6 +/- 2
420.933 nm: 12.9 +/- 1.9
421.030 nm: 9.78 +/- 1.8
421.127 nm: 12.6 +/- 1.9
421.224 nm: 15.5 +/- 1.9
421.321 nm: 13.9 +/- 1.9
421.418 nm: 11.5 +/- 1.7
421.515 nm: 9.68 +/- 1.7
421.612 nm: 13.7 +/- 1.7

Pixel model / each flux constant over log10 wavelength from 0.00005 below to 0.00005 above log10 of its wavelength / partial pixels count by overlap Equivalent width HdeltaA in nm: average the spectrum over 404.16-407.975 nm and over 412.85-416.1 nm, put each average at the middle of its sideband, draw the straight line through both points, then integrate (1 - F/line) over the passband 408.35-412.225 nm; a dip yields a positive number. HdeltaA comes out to -0.06 nm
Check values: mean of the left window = 12.7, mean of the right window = 13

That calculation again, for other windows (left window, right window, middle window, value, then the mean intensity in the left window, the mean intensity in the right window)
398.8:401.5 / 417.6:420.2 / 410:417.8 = -0.45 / 13.3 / 11.9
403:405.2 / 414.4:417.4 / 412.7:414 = 0.06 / 13.2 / 13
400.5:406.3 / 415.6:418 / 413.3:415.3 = -0.09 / 13.2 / 12.4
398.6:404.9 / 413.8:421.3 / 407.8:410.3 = -0.23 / 13.3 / 12.7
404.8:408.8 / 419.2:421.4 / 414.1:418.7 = 0.11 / 12.6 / 13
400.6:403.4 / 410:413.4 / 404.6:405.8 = 0.08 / 13.5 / 13.3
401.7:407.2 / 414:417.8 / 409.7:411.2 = -0.20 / 13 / 12.8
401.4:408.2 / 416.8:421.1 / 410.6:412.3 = 0.11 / 13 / 12.4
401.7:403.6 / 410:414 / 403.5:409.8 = 0.36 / 13.5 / 13.2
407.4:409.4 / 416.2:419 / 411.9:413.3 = 0.08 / 12.6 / 12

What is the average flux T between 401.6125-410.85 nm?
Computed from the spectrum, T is 13.1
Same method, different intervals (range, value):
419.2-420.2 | 12.1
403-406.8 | 12.8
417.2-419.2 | 11.9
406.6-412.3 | 13.1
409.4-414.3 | 12.9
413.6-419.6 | 12.6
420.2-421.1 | 13.6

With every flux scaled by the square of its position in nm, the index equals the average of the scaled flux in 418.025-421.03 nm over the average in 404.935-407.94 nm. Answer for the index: 1.1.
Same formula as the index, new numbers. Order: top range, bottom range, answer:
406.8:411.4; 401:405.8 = 1.03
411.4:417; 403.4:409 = 1.03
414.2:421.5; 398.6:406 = 1.04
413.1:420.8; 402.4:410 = 1.05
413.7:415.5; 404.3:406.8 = 1.10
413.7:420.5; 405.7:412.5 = 1.02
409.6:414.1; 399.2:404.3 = 1.02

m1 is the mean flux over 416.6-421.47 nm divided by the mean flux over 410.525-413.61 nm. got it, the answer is 1.05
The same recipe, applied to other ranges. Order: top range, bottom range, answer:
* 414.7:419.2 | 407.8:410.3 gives 0.88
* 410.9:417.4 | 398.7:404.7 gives 0.95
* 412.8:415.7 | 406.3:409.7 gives 1.04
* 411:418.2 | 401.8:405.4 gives 0.93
